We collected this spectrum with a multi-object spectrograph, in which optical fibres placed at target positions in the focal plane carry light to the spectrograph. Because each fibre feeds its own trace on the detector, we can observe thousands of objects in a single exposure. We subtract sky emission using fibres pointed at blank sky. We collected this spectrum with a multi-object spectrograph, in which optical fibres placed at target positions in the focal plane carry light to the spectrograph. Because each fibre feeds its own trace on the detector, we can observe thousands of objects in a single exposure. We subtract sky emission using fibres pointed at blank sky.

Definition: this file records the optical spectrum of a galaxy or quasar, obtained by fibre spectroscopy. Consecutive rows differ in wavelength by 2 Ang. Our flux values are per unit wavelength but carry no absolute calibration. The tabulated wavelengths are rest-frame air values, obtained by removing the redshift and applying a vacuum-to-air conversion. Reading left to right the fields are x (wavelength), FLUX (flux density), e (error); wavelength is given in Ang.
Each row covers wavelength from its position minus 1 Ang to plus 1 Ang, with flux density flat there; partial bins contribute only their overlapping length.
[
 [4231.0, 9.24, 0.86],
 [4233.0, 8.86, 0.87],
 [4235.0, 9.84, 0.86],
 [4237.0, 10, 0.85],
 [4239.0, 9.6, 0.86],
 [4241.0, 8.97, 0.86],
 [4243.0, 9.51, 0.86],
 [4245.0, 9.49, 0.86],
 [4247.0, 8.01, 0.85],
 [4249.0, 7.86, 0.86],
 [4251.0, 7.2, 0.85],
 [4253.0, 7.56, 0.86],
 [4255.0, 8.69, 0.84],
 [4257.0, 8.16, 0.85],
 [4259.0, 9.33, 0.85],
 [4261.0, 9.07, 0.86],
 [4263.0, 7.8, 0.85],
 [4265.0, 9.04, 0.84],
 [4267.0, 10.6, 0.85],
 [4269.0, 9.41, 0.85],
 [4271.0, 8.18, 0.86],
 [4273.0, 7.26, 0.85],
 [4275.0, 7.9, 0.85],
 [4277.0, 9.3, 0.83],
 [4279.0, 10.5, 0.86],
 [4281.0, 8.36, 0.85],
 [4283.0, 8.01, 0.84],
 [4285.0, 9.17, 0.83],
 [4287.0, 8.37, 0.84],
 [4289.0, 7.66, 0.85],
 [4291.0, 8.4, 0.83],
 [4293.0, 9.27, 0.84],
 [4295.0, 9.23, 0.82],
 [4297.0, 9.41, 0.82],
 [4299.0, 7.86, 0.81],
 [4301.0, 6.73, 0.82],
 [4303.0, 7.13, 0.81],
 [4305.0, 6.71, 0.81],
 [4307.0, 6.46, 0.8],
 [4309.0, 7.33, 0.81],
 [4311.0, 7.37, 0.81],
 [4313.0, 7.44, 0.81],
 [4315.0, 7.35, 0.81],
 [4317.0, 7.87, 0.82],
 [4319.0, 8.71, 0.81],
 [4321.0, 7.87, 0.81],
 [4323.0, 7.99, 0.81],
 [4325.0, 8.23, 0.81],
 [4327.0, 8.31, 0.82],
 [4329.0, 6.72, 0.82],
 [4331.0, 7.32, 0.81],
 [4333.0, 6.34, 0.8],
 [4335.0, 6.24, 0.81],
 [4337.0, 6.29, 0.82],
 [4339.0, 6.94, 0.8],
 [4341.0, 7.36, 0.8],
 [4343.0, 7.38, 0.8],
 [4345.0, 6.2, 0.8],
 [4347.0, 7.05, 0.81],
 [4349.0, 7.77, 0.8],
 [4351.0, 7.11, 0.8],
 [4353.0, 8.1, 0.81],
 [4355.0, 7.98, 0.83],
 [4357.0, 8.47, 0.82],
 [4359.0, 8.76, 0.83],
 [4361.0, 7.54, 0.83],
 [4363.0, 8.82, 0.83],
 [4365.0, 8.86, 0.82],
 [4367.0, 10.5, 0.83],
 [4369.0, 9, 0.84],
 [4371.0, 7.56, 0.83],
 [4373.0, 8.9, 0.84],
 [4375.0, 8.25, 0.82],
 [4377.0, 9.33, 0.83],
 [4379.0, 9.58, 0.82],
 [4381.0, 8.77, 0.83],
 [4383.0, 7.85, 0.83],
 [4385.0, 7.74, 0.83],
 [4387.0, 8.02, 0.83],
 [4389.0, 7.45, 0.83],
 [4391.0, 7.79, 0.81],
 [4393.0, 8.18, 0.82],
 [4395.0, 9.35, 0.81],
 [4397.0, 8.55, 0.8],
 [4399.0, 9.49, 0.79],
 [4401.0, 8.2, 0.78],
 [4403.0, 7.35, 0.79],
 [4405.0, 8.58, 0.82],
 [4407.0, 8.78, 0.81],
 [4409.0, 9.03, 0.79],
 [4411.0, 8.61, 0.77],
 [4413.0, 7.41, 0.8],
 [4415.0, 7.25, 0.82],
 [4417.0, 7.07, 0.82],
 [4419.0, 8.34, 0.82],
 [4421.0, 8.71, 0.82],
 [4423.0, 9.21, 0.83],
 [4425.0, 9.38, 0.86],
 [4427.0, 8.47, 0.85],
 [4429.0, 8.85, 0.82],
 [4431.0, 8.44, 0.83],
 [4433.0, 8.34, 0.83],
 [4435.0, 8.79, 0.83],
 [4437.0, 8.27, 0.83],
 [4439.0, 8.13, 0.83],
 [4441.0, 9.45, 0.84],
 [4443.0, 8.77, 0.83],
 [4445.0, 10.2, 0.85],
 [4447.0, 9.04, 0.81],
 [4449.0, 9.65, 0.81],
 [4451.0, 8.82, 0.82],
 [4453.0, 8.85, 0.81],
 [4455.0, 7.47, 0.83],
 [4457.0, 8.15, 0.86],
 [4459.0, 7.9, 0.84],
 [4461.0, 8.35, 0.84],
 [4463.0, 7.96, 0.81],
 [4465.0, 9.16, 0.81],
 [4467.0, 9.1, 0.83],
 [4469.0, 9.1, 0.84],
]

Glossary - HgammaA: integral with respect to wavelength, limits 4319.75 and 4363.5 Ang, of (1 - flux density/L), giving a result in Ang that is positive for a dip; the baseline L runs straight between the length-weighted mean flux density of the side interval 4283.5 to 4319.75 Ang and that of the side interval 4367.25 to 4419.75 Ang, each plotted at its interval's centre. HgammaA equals 3.4 Ang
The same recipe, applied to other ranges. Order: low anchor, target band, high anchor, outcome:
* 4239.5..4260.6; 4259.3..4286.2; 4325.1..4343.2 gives -2.34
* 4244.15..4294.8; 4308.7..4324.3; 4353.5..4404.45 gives 1.42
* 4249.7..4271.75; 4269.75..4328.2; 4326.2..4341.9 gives -2.64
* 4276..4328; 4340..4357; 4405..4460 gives 1.74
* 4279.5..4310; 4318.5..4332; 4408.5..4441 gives 0.47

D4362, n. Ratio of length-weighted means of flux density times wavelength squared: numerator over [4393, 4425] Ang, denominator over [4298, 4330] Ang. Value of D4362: 1.17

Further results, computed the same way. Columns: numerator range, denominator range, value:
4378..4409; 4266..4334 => 1.09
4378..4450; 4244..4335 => 1.11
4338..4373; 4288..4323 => 1.05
